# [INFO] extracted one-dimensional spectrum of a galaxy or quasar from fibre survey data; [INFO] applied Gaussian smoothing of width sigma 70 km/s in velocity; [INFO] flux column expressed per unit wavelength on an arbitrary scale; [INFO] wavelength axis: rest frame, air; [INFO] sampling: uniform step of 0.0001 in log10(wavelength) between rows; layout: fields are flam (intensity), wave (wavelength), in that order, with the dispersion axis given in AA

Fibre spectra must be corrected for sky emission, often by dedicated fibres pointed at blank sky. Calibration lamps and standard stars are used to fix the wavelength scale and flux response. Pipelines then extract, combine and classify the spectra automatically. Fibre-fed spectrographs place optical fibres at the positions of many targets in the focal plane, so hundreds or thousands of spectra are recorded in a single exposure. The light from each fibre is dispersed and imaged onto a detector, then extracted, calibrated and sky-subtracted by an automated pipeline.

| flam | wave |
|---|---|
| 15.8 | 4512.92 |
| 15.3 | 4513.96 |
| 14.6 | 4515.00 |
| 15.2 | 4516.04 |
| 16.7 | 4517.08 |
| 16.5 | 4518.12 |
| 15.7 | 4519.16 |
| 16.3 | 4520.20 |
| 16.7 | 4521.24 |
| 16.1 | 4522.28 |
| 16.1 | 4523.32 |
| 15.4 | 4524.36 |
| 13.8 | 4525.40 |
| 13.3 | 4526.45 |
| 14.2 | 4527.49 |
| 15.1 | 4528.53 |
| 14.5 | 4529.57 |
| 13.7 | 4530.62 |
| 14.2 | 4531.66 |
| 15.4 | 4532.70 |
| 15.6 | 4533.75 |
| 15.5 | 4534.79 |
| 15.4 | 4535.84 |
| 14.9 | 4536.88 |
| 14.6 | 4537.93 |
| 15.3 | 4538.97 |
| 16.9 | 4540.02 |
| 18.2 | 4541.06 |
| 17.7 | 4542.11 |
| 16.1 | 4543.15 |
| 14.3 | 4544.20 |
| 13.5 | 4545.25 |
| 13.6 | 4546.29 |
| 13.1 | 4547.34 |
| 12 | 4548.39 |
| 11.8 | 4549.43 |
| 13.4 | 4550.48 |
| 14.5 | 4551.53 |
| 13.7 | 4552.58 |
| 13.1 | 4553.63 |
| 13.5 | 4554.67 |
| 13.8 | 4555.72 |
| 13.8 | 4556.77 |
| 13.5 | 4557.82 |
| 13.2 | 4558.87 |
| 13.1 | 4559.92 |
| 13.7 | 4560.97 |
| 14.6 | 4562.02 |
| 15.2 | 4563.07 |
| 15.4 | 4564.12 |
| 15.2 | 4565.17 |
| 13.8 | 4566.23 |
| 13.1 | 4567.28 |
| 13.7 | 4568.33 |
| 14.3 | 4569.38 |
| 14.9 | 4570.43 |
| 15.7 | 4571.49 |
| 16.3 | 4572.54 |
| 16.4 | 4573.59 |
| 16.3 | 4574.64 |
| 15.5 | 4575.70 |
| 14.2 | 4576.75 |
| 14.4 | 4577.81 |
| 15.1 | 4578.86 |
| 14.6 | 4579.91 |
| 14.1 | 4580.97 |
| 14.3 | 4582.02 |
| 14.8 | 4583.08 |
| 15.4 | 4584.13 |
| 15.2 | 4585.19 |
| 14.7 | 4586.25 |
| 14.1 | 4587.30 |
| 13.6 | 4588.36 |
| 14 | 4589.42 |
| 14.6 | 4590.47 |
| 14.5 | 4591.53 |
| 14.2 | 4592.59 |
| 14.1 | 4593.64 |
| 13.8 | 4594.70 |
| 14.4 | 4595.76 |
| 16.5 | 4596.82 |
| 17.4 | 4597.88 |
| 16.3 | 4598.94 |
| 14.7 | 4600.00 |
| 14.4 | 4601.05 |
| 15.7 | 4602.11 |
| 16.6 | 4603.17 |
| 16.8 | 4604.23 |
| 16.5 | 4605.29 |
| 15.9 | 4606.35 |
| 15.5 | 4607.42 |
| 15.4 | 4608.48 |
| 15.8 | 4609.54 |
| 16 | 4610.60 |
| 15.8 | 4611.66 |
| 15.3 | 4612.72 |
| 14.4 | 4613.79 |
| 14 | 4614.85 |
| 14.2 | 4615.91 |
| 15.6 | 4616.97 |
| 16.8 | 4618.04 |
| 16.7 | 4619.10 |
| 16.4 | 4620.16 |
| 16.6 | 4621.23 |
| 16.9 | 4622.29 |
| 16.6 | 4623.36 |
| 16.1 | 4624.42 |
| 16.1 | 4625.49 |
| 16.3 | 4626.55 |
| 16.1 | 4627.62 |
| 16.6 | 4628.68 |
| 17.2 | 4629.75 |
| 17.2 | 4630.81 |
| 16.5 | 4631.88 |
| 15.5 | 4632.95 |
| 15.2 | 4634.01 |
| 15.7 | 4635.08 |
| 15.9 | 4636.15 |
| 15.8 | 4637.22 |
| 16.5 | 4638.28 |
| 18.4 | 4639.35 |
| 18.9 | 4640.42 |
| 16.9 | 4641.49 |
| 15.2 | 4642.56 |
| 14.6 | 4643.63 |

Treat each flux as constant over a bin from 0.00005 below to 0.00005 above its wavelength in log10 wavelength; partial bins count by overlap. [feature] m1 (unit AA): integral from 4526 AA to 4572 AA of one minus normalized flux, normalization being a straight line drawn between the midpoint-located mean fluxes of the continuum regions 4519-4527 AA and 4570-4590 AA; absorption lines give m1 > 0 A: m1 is 2.4 AA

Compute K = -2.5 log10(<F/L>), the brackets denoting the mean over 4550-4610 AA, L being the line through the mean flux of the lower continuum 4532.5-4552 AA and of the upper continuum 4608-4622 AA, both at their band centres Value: 0.04 mag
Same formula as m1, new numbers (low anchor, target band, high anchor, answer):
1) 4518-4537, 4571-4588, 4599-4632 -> 0.6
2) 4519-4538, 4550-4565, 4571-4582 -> 1.2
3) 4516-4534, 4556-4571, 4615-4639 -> 1.4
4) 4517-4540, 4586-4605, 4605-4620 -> 0.6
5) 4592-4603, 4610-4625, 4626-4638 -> 0.0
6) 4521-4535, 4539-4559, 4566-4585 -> 0.9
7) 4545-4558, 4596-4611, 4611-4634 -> -0.6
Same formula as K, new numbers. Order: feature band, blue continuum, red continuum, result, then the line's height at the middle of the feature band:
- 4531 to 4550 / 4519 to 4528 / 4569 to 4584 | 0.02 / 15.2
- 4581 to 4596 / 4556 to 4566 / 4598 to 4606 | 0.07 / 15.4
